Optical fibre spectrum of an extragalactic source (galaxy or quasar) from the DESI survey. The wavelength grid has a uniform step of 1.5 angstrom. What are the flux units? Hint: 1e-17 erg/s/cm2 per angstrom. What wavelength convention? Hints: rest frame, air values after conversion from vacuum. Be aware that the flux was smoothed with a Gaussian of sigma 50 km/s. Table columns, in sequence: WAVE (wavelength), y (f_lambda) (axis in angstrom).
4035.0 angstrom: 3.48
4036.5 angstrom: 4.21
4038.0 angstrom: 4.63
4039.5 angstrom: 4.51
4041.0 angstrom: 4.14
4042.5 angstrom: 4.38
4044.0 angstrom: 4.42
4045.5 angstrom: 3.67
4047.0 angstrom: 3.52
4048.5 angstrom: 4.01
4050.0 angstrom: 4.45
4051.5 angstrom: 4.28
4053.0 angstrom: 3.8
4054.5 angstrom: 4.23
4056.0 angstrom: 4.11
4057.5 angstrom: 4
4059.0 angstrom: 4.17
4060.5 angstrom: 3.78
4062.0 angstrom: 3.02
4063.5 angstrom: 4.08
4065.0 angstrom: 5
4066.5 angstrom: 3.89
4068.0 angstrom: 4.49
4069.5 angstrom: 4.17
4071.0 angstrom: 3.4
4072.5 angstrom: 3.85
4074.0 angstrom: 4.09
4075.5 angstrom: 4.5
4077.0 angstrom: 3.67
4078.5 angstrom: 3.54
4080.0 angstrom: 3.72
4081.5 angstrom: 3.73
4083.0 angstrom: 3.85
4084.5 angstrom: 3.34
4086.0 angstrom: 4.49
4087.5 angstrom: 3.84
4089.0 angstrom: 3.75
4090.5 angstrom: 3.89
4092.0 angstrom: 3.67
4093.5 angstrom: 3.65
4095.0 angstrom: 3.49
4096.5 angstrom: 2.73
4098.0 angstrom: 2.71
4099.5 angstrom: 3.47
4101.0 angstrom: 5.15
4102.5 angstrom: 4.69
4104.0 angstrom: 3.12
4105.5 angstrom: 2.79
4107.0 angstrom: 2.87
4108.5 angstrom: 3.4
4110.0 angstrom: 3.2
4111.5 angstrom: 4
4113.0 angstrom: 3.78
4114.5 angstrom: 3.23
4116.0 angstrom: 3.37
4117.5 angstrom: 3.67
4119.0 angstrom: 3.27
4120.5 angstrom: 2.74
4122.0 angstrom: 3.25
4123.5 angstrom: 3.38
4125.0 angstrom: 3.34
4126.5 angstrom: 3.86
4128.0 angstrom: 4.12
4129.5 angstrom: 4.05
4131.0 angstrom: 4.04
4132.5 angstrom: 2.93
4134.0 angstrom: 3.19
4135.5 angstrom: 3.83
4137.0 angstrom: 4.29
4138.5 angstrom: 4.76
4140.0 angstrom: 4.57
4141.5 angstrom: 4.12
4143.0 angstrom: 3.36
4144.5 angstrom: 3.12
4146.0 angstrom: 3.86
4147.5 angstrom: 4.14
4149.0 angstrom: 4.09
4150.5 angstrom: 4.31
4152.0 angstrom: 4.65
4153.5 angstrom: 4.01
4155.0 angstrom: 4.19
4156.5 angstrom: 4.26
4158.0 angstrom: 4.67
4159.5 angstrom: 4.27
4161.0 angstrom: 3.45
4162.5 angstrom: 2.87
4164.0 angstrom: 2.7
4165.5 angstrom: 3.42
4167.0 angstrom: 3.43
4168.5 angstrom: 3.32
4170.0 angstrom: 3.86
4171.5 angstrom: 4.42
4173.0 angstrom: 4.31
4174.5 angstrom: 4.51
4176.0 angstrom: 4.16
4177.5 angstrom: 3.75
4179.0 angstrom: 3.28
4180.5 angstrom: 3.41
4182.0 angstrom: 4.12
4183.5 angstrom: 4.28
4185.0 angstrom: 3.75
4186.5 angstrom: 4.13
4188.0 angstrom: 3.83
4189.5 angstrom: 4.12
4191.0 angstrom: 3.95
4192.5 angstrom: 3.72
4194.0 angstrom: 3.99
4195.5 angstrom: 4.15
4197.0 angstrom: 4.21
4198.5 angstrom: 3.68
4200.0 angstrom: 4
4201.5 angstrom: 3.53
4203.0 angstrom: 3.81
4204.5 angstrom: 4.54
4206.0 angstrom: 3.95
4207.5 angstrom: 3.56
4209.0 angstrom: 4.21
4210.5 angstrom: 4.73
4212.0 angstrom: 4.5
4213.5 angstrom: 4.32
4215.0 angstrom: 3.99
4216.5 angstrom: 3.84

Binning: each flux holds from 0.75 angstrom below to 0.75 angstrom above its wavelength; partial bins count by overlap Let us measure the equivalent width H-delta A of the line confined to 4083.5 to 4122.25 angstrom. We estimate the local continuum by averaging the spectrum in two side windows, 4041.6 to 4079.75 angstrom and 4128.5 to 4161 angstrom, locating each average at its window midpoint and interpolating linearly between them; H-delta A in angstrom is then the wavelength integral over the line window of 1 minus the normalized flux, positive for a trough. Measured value 4.74 angstrom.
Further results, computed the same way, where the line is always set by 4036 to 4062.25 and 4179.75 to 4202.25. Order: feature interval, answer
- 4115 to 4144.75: 2.4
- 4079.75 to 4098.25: 1.9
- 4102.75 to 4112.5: 1.7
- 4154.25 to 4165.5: 0.6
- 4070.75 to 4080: 0.5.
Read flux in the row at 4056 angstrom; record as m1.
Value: 4.11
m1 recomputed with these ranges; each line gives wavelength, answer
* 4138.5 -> 4.76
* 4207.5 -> 3.56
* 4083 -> 3.85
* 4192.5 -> 3.72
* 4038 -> 4.63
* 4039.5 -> 4.51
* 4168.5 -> 3.32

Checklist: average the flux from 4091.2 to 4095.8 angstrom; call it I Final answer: 3.6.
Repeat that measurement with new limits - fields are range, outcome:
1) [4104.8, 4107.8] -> 2.84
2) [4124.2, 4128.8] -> 3.77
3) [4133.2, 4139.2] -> 4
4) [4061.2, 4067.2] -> 4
